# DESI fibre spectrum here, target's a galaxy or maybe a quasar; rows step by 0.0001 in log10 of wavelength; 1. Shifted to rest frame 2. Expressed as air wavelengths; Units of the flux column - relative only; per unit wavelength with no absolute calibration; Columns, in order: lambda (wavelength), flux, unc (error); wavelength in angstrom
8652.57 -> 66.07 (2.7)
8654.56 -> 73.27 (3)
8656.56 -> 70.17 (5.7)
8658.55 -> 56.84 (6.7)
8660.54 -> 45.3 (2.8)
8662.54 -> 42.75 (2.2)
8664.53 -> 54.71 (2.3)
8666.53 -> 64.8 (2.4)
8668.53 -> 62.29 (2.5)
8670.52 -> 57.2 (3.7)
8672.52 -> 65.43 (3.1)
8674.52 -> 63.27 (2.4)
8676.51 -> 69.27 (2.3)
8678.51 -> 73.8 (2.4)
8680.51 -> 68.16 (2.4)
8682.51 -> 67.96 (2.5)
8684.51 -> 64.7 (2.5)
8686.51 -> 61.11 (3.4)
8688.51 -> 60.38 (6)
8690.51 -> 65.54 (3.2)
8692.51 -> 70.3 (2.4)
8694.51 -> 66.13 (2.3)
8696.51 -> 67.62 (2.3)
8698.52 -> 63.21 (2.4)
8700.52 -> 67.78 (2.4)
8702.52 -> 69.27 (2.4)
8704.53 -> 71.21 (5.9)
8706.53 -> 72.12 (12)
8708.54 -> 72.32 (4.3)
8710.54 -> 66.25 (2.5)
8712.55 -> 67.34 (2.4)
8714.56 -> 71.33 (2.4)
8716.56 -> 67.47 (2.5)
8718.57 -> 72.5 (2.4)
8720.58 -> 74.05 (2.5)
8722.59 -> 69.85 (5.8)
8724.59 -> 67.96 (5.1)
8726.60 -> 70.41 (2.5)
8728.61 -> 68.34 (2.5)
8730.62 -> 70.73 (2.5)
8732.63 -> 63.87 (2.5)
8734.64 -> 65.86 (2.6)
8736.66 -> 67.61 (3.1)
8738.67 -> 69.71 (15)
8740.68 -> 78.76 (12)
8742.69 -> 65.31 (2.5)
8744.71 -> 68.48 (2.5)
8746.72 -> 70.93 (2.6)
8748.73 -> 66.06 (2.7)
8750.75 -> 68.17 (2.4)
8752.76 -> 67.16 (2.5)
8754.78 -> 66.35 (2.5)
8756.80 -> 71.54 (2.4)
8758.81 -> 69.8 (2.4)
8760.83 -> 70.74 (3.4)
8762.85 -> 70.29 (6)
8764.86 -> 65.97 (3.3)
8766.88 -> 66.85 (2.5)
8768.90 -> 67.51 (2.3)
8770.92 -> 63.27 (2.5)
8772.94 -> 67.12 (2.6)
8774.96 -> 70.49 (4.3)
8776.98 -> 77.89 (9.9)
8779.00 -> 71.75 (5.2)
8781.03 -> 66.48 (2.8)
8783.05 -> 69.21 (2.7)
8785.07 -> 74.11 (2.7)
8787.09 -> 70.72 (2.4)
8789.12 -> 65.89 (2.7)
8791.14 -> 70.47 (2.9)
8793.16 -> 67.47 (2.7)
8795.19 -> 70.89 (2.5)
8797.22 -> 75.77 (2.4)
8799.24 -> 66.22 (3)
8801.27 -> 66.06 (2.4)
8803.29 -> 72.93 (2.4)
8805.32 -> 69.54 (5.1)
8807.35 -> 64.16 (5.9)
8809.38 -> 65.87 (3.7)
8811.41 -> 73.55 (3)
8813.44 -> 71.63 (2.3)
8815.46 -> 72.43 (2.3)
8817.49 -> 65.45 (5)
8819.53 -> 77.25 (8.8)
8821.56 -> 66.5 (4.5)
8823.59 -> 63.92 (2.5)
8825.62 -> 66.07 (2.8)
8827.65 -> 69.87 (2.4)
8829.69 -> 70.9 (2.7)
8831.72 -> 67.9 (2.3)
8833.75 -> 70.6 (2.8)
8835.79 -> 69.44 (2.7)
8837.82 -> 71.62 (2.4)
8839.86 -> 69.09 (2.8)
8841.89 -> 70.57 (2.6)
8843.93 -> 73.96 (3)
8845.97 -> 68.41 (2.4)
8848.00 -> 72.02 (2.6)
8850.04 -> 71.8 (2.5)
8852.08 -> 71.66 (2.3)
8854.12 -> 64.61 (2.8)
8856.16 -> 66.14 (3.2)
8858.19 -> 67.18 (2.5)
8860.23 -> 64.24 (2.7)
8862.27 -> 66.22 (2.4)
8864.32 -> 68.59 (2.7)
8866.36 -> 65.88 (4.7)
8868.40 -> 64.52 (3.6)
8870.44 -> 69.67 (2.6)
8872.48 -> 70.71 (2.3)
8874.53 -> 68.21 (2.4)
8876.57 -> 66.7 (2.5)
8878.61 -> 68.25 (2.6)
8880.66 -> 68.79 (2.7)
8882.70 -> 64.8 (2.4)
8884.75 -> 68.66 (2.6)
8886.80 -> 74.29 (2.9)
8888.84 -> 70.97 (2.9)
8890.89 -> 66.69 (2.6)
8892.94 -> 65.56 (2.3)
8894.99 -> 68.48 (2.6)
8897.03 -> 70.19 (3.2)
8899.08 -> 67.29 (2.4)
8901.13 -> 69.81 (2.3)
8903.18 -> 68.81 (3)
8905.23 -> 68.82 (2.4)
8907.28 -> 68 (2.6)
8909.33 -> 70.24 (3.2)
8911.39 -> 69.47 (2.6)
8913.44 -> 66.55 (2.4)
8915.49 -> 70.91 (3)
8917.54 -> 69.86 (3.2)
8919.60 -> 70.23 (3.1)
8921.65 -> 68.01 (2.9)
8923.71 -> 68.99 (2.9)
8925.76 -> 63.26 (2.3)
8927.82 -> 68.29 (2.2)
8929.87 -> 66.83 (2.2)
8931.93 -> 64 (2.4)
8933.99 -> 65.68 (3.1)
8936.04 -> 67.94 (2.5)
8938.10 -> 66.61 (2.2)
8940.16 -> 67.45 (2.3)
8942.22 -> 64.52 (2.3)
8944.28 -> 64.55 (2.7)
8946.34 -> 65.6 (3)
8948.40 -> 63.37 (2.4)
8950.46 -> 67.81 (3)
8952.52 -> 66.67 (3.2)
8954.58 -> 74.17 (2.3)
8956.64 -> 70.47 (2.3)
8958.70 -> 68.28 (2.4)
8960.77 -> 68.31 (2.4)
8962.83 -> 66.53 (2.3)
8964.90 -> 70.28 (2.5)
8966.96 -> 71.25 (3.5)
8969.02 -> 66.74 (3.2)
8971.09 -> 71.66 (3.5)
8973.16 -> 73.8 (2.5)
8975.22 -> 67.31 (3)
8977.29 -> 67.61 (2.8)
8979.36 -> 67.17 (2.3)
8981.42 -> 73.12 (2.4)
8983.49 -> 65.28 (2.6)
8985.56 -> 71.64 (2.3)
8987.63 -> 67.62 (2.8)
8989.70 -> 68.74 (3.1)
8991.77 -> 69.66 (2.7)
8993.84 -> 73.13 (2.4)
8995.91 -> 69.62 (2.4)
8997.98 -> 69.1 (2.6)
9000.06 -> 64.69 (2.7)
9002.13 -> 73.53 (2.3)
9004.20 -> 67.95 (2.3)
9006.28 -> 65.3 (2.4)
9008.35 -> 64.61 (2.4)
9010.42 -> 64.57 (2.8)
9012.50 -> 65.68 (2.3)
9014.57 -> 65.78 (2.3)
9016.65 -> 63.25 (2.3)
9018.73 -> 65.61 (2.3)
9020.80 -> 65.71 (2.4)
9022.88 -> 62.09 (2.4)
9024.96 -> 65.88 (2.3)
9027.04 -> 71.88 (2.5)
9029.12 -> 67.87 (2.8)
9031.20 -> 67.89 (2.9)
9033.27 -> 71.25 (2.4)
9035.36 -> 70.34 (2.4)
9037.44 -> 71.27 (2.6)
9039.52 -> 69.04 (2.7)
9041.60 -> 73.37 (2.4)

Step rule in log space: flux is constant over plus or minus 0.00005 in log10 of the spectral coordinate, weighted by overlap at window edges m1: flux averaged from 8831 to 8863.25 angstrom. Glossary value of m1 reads 69.1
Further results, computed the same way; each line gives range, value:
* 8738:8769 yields 69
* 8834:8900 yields 68.6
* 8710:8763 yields 69.1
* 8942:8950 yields 64.7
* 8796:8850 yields 69.7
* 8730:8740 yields 67.8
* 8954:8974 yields 70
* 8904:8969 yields 67.8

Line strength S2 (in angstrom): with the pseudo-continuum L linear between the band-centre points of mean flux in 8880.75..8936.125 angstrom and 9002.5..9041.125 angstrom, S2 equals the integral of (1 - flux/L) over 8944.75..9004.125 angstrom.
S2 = -1.2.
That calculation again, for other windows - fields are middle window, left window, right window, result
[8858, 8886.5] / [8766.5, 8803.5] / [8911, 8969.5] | 0.4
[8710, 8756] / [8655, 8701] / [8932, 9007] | -3.5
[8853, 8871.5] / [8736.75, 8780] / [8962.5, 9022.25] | 0.6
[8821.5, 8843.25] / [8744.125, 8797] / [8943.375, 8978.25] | 0.0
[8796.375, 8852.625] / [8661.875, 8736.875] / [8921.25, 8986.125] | -2.2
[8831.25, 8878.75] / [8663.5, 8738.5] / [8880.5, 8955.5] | -0.7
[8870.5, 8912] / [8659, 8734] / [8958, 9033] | -0.9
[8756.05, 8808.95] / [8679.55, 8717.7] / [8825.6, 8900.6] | -1.0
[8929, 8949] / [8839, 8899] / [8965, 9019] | 0.8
